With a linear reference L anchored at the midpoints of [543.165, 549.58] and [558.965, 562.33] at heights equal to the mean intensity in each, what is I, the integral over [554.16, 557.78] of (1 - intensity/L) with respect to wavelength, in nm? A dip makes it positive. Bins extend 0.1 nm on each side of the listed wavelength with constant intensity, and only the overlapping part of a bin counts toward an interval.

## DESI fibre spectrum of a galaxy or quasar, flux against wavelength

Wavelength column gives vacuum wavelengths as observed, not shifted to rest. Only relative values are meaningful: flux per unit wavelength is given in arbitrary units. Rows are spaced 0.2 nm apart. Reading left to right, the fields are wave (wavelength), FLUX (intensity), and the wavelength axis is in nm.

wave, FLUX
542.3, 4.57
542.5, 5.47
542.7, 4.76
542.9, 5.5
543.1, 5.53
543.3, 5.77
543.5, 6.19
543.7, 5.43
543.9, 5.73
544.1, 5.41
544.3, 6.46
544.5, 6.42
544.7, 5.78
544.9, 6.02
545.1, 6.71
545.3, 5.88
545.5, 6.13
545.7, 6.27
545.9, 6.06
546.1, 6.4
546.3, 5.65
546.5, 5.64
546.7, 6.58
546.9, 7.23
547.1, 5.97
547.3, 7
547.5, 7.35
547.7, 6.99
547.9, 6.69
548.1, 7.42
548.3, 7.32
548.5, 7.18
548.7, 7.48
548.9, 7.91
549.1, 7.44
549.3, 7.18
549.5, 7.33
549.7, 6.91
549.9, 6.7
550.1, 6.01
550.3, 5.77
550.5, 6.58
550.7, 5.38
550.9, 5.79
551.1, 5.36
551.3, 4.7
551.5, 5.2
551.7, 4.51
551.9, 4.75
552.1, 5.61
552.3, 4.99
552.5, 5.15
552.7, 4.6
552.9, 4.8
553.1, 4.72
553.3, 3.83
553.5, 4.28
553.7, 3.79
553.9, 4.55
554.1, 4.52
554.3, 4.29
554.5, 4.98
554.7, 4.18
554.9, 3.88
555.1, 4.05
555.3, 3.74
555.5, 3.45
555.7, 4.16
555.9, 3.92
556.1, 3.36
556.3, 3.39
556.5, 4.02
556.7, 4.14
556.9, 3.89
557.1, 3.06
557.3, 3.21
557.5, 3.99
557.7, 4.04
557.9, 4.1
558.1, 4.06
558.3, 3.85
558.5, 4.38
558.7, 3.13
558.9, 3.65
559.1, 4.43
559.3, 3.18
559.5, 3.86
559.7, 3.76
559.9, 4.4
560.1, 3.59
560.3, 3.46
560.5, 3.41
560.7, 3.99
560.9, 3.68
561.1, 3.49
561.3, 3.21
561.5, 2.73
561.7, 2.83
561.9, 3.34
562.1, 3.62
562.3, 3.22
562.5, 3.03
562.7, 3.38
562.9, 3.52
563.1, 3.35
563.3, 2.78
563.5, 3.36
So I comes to 0.52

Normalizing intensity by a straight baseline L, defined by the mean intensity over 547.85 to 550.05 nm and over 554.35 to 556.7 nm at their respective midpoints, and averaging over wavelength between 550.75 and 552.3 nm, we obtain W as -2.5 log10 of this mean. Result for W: 0.16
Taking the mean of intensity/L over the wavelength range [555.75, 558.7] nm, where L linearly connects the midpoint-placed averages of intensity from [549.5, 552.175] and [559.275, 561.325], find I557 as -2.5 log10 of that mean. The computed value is 0.14 mag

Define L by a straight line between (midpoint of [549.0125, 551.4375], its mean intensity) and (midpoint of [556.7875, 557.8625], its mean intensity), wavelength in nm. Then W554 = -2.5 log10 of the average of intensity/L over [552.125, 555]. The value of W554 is 0.12 mag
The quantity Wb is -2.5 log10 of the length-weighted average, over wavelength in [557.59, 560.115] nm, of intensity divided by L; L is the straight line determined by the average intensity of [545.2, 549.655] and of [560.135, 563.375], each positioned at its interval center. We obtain 0.04 mag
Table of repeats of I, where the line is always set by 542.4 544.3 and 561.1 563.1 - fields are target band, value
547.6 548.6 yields -0.43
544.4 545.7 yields -0.19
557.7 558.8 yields -0.06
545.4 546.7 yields -0.20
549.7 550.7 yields -0.32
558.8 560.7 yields -0.13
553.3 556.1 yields 0.04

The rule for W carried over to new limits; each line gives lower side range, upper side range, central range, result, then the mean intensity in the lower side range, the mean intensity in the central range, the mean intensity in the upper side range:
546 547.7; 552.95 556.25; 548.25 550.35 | -0.219 mag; 6.51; 7.04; 4.11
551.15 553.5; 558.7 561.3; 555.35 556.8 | 0.130 mag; 4.79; 3.78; 3.7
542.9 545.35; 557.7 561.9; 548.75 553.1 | -0.175 mag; 5.93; 5.83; 3.66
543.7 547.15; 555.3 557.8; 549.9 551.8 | -0.121 mag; 6.12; 5.54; 3.72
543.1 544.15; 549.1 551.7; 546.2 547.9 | -0.117 mag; 5.7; 6.56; 6.07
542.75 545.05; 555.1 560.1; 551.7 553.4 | -0.055 mag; 5.84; 4.79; 3.8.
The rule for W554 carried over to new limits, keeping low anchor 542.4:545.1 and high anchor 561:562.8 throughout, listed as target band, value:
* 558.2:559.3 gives -0.05 mag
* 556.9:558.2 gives 0.02 mag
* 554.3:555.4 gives 0.01 mag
